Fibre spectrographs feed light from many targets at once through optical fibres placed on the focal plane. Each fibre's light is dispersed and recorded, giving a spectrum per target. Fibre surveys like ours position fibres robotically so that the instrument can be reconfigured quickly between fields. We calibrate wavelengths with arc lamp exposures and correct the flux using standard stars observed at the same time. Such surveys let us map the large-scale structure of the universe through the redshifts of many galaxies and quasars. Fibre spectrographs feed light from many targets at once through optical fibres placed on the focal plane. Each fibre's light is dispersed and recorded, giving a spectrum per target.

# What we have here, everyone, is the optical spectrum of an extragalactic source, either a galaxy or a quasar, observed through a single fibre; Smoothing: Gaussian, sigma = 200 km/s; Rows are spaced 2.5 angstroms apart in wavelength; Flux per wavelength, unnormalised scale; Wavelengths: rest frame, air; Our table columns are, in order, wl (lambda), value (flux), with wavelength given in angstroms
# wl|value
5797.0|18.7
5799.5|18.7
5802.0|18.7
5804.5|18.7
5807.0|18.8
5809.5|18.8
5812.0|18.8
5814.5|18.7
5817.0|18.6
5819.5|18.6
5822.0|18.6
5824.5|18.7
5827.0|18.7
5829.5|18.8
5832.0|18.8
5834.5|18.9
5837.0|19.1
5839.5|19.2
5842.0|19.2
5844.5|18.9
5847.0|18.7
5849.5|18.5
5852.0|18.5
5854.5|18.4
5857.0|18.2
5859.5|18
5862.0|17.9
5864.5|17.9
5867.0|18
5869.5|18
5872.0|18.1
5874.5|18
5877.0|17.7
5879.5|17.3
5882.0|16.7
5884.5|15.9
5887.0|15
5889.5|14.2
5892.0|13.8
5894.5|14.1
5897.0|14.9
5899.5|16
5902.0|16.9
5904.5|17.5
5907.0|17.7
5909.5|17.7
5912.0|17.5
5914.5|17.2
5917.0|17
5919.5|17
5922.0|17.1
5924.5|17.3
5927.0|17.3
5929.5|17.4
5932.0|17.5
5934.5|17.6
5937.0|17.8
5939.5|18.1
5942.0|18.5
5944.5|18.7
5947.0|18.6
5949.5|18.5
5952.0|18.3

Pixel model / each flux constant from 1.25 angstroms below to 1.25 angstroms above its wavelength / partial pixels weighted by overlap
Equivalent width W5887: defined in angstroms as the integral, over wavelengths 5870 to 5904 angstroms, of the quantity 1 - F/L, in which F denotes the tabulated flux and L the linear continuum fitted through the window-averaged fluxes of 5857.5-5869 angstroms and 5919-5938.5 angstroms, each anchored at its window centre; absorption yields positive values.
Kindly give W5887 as 3.15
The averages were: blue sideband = 18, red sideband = 17.4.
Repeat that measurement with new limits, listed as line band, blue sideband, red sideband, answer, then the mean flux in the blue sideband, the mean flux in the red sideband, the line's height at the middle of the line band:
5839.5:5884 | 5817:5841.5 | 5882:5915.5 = -1.5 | 18.8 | 16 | 17.5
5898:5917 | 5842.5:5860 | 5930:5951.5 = 1.2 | 18.5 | 18.1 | 18.3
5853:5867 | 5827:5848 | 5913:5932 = 0.3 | 18.9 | 17.2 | 18.5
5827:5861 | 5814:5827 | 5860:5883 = -0.9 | 18.6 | 17.8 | 18.2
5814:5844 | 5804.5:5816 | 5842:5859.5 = -0.3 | 18.8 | 18.5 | 18.7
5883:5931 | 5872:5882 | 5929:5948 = 3.8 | 17.6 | 18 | 17.8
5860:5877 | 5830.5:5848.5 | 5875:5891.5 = -0.9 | 19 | 16.1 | 17.1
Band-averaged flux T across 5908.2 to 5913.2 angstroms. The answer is 17.6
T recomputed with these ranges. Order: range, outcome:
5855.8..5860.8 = 18.1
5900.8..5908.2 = 17.4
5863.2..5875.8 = 18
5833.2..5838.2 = 19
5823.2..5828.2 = 18.7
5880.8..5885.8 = 16.3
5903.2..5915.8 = 17.5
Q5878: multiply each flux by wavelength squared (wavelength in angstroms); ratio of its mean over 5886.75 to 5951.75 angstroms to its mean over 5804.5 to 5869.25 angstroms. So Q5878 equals 0.94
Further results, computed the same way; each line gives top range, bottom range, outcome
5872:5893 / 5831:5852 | 0.87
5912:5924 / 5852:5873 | 0.97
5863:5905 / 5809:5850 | 0.89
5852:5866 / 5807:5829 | 0.98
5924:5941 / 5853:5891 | 1.04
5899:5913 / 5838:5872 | 0.96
